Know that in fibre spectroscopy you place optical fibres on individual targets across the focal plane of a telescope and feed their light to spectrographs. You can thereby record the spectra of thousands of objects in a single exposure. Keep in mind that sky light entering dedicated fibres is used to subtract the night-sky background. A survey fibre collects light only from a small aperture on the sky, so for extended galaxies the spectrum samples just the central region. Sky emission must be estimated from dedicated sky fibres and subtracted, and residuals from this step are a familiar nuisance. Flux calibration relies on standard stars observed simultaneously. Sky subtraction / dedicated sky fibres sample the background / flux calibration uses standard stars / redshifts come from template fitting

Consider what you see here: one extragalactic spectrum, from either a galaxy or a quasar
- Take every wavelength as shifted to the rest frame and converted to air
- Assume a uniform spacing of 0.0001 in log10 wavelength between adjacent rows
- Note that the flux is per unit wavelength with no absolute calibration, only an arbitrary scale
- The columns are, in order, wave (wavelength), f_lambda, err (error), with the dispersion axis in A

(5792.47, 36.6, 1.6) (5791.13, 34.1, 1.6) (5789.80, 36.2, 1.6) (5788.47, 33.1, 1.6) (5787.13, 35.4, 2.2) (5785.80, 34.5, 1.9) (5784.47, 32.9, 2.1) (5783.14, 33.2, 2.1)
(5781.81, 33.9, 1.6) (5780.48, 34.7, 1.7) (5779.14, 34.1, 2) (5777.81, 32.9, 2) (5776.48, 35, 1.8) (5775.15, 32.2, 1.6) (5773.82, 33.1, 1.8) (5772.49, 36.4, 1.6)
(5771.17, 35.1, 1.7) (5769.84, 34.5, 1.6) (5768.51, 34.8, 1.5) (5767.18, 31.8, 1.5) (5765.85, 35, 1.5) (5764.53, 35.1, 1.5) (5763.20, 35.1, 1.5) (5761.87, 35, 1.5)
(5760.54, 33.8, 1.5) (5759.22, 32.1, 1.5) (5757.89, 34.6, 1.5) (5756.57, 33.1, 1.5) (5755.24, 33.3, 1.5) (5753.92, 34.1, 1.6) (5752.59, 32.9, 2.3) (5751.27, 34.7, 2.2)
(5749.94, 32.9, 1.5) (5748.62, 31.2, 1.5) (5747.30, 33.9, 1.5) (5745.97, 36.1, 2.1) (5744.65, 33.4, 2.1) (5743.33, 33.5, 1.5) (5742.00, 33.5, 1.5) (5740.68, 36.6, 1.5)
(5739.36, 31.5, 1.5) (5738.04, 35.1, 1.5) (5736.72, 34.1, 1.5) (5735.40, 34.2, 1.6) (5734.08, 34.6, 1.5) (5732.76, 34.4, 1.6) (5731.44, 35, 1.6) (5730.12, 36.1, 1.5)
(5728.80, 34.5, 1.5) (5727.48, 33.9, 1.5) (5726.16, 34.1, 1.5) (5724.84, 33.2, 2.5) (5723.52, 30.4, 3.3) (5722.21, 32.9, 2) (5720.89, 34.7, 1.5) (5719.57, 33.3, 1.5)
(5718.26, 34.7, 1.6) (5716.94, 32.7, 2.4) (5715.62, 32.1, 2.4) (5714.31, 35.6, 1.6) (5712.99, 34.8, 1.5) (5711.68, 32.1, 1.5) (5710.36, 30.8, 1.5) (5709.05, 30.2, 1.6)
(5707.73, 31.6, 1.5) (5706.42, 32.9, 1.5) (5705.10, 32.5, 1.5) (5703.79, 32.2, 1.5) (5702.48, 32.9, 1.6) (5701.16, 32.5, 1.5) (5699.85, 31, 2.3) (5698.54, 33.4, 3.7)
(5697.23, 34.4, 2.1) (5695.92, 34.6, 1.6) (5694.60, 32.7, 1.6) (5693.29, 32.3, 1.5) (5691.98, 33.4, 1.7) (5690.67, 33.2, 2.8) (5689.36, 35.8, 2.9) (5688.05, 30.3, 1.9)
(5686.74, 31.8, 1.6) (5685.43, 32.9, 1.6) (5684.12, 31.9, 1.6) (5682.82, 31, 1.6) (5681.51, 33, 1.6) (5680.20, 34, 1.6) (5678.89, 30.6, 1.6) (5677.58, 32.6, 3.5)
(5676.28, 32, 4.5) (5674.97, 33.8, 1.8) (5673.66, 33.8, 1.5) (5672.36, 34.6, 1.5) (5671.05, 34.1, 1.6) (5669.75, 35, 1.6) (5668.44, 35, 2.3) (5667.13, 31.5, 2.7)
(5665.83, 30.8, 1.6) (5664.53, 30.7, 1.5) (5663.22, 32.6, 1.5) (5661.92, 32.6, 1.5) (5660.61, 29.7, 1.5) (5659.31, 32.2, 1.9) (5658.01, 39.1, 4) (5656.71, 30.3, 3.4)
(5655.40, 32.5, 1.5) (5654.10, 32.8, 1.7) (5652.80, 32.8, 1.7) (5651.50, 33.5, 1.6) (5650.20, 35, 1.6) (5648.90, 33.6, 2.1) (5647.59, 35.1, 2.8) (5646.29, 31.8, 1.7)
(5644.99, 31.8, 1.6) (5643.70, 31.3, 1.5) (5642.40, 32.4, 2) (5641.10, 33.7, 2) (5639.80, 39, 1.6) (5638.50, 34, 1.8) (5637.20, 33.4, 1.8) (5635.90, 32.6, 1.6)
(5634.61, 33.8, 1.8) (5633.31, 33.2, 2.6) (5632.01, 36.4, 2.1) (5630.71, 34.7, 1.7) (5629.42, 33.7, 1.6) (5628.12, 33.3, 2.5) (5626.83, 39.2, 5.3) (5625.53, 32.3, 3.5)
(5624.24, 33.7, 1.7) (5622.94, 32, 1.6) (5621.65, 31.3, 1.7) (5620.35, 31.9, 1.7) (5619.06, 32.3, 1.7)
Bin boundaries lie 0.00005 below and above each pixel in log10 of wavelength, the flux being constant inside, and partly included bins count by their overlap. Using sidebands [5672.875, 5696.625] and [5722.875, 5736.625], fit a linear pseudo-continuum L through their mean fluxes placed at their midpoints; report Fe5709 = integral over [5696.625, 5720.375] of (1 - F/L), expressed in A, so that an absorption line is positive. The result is 0.5 A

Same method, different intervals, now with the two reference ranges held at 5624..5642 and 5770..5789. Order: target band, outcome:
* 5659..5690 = 1.6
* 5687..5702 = 0.6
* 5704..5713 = 0.6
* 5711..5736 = 0.3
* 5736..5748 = 0.0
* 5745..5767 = 0.2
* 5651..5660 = 0.3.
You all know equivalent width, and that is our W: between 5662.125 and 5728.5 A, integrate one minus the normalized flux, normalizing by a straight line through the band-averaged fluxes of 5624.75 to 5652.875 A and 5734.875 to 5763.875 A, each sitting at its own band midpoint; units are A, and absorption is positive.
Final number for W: 2.03 A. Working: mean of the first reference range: 34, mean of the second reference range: 33.8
